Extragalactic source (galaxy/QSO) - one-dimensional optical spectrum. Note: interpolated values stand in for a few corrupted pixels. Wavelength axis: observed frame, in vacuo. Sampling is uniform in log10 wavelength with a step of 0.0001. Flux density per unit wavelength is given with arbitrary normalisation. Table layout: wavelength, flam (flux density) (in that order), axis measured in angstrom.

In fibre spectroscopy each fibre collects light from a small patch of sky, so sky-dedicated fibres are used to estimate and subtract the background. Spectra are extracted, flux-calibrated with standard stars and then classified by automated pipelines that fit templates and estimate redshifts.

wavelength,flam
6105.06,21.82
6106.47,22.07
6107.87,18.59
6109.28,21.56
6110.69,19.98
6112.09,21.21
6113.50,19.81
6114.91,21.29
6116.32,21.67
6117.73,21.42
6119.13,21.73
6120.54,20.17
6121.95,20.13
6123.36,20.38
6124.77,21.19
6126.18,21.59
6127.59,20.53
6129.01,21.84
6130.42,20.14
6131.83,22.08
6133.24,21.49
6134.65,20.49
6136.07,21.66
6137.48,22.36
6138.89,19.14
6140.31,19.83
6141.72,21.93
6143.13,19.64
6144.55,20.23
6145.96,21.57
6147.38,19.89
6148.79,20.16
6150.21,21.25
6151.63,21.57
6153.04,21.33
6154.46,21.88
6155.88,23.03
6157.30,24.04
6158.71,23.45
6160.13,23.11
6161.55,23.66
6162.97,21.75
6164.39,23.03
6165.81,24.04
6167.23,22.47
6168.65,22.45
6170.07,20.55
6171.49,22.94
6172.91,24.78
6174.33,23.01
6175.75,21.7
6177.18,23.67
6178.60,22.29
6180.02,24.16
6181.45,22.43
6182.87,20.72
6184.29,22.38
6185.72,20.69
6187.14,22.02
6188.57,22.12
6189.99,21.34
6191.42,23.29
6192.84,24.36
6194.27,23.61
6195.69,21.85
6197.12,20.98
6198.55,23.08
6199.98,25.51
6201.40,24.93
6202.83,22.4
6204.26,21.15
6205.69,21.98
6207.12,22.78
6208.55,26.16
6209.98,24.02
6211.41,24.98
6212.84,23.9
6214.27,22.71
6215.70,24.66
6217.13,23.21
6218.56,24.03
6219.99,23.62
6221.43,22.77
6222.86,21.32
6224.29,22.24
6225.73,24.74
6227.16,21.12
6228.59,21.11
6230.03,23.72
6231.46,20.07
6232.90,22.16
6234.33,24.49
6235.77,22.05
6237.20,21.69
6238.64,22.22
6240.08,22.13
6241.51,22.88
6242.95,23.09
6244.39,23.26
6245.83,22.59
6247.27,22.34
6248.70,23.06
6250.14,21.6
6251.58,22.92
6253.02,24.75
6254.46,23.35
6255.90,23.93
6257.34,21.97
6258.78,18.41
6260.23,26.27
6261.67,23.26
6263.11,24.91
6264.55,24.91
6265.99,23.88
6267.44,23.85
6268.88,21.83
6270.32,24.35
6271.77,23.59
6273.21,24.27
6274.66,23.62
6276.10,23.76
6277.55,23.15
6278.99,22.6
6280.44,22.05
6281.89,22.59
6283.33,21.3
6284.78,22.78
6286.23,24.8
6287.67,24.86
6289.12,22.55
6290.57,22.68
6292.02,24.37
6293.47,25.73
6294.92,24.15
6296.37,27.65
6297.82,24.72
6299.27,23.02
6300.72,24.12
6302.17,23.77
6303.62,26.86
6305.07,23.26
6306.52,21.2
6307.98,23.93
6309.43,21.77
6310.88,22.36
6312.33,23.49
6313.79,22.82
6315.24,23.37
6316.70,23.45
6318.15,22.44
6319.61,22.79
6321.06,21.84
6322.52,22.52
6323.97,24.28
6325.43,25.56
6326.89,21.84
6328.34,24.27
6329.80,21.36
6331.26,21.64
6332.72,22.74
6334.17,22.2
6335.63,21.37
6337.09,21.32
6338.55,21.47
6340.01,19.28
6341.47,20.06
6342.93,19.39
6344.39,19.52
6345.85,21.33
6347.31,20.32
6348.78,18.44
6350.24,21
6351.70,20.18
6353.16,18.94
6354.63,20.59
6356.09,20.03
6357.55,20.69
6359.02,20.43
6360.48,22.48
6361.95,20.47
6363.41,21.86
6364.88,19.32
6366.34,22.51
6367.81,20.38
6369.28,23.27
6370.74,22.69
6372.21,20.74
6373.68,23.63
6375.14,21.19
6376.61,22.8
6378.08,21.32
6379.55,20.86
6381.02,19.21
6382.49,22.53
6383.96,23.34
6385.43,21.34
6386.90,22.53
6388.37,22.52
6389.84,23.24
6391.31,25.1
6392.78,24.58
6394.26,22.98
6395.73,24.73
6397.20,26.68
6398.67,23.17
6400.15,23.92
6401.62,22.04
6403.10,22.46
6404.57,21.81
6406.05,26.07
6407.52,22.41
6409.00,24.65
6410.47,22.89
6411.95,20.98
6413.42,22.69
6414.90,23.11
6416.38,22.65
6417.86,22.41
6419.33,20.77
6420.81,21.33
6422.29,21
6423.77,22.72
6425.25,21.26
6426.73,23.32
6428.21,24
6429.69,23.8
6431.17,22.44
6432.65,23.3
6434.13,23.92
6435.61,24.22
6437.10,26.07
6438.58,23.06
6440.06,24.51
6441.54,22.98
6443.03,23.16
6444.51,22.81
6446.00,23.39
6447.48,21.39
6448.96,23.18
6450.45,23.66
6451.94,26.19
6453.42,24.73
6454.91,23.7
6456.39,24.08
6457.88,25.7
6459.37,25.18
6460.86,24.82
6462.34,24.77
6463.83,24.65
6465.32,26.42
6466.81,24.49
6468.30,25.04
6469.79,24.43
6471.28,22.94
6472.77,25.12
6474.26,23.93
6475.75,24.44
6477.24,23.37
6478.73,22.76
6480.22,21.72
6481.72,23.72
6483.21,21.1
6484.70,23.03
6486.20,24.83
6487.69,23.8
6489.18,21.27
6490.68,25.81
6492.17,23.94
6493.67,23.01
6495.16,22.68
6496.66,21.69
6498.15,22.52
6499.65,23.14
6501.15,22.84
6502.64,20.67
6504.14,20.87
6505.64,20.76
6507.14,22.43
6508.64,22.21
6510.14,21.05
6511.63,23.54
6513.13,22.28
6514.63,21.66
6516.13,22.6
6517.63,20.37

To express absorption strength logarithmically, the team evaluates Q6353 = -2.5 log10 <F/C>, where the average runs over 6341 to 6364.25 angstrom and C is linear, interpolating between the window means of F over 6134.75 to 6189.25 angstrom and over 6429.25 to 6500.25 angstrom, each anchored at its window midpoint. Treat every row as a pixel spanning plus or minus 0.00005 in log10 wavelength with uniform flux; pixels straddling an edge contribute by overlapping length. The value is 0.138 mag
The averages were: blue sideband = 22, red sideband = 23.8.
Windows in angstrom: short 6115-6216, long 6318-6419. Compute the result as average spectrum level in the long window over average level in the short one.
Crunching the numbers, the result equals 0.99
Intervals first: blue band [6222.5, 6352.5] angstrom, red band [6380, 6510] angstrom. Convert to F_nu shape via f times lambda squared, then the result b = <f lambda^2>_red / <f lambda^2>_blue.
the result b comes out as 1.07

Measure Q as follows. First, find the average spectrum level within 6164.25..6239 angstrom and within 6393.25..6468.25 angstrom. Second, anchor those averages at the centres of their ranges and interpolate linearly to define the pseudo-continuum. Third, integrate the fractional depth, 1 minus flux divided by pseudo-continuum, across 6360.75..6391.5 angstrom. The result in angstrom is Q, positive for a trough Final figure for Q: 1.9 angstrom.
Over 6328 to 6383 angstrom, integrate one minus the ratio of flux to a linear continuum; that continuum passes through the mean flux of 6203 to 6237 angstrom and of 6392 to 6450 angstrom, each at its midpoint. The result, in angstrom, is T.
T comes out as 4.8 angstrom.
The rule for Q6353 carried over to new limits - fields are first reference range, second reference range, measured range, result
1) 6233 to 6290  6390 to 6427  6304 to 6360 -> 0.07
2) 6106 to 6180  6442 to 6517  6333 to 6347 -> 0.09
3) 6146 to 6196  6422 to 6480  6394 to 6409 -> 0.00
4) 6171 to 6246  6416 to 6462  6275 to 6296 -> -0.02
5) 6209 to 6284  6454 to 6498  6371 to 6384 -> 0.09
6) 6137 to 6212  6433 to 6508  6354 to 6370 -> 0.10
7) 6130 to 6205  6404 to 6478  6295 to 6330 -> -0.03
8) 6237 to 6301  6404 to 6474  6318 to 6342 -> 0.06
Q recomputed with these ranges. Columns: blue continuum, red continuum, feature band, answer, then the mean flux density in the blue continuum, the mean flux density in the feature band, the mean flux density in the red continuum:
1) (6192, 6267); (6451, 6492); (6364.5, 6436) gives 3.4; 23.1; 22.7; 24.1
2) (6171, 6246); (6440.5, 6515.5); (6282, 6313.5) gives -1.0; 22.9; 23.7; 23.4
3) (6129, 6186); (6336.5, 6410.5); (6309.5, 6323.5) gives -0.6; 21.9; 22.8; 21.9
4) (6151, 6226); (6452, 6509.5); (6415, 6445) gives 0.5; 22.9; 23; 23.5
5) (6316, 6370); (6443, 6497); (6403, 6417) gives -0.2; 21.4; 23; 23.8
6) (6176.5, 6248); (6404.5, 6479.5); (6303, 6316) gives 0.0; 22.8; 23.2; 23.6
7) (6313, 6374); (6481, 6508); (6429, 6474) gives -3.6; 21.5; 24.1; 22.7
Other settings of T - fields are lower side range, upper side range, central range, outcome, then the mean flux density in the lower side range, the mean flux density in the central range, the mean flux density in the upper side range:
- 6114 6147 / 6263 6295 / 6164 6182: -1.0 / 21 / 22.9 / 23.6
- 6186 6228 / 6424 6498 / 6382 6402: 0.0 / 23.1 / 23.5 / 23.7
